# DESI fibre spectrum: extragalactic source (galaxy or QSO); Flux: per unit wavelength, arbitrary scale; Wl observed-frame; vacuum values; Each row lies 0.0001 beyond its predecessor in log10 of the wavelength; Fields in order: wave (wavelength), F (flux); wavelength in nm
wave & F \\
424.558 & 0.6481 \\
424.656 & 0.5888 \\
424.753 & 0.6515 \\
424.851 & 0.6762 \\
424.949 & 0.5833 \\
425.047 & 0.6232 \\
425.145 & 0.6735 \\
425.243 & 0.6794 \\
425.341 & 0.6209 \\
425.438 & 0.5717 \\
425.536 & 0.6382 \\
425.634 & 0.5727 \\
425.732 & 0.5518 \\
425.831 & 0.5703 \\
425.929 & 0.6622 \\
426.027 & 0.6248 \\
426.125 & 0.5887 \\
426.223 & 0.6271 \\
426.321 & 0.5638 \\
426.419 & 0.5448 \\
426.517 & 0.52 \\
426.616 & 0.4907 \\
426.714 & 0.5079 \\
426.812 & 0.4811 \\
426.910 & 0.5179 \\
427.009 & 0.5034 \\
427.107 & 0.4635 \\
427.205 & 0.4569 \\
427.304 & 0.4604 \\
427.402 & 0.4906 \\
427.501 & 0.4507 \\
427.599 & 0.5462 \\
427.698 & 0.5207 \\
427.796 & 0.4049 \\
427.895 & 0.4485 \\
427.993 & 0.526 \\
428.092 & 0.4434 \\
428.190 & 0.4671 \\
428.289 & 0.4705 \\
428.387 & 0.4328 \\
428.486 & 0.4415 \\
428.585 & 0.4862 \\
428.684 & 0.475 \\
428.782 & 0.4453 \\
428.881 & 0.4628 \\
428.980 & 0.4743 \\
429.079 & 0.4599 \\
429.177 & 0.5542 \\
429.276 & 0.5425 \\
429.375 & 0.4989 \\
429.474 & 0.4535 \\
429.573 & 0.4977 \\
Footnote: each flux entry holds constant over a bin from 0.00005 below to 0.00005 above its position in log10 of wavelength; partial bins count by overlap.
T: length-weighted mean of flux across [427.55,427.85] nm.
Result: 0.489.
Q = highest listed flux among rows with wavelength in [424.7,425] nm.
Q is 0.6762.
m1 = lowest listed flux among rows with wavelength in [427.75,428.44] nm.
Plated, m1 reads 0.4049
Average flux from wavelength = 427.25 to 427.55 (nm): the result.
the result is 0.466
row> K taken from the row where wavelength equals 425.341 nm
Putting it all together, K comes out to 0.6209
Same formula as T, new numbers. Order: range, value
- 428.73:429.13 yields 0.462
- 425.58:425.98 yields 0.589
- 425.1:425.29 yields 0.676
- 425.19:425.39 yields 0.653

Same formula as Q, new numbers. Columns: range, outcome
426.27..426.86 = 0.5638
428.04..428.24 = 0.4671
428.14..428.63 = 0.4862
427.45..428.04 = 0.5462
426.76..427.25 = 0.5179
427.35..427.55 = 0.4906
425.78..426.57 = 0.6622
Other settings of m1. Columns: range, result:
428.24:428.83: 0.4328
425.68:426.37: 0.5518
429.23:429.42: 0.4989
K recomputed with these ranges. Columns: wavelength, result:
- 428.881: 0.4628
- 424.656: 0.5888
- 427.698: 0.5207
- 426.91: 0.5179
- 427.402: 0.4906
